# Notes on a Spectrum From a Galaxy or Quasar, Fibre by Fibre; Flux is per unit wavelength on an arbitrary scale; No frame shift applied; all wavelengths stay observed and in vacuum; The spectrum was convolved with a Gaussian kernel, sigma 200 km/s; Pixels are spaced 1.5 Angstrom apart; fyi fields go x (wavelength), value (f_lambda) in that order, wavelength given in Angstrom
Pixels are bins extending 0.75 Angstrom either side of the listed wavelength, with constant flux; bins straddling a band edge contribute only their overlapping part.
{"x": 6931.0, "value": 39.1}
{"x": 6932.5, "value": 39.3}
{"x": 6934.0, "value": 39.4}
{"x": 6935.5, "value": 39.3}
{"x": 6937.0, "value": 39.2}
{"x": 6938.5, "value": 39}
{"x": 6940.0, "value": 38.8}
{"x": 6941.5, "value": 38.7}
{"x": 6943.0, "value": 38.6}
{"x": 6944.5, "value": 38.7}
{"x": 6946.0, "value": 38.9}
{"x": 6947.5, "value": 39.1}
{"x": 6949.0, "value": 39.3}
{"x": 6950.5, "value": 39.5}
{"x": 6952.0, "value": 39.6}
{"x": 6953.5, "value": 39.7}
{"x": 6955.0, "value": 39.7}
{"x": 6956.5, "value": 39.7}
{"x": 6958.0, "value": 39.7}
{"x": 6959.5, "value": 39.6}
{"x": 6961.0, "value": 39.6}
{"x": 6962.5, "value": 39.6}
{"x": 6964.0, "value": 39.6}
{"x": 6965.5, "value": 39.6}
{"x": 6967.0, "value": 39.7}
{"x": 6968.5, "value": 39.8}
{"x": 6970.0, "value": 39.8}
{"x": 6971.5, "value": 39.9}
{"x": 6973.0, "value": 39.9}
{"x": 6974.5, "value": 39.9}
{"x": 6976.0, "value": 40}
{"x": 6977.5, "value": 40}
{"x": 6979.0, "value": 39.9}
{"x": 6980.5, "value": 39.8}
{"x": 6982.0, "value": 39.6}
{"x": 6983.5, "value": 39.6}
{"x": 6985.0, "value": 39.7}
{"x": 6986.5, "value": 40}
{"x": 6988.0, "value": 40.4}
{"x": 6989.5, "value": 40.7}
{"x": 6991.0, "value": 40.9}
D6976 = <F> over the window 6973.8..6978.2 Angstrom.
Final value 40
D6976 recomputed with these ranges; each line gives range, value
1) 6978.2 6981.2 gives 39.9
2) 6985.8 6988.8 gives 40.2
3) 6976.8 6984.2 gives 39.8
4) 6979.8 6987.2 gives 39.7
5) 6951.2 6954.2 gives 39.6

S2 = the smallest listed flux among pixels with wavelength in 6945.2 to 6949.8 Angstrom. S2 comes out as 38.9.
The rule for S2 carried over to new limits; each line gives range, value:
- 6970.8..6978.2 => 39.9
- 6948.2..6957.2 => 39.3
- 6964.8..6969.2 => 39.6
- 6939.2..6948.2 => 38.6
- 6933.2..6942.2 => 38.7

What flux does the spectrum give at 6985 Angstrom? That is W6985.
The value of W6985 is 39.7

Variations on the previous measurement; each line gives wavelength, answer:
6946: 38.9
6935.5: 39.3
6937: 39.2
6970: 39.8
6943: 38.6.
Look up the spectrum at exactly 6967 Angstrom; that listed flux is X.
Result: 39.7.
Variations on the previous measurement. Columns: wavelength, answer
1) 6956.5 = 39.7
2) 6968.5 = 39.8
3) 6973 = 39.9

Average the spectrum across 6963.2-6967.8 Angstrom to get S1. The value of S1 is 39.6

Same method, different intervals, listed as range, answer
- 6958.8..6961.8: 39.6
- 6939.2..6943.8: 38.7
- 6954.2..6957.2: 39.7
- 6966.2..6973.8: 39.8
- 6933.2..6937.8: 39.3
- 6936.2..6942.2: 38.9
